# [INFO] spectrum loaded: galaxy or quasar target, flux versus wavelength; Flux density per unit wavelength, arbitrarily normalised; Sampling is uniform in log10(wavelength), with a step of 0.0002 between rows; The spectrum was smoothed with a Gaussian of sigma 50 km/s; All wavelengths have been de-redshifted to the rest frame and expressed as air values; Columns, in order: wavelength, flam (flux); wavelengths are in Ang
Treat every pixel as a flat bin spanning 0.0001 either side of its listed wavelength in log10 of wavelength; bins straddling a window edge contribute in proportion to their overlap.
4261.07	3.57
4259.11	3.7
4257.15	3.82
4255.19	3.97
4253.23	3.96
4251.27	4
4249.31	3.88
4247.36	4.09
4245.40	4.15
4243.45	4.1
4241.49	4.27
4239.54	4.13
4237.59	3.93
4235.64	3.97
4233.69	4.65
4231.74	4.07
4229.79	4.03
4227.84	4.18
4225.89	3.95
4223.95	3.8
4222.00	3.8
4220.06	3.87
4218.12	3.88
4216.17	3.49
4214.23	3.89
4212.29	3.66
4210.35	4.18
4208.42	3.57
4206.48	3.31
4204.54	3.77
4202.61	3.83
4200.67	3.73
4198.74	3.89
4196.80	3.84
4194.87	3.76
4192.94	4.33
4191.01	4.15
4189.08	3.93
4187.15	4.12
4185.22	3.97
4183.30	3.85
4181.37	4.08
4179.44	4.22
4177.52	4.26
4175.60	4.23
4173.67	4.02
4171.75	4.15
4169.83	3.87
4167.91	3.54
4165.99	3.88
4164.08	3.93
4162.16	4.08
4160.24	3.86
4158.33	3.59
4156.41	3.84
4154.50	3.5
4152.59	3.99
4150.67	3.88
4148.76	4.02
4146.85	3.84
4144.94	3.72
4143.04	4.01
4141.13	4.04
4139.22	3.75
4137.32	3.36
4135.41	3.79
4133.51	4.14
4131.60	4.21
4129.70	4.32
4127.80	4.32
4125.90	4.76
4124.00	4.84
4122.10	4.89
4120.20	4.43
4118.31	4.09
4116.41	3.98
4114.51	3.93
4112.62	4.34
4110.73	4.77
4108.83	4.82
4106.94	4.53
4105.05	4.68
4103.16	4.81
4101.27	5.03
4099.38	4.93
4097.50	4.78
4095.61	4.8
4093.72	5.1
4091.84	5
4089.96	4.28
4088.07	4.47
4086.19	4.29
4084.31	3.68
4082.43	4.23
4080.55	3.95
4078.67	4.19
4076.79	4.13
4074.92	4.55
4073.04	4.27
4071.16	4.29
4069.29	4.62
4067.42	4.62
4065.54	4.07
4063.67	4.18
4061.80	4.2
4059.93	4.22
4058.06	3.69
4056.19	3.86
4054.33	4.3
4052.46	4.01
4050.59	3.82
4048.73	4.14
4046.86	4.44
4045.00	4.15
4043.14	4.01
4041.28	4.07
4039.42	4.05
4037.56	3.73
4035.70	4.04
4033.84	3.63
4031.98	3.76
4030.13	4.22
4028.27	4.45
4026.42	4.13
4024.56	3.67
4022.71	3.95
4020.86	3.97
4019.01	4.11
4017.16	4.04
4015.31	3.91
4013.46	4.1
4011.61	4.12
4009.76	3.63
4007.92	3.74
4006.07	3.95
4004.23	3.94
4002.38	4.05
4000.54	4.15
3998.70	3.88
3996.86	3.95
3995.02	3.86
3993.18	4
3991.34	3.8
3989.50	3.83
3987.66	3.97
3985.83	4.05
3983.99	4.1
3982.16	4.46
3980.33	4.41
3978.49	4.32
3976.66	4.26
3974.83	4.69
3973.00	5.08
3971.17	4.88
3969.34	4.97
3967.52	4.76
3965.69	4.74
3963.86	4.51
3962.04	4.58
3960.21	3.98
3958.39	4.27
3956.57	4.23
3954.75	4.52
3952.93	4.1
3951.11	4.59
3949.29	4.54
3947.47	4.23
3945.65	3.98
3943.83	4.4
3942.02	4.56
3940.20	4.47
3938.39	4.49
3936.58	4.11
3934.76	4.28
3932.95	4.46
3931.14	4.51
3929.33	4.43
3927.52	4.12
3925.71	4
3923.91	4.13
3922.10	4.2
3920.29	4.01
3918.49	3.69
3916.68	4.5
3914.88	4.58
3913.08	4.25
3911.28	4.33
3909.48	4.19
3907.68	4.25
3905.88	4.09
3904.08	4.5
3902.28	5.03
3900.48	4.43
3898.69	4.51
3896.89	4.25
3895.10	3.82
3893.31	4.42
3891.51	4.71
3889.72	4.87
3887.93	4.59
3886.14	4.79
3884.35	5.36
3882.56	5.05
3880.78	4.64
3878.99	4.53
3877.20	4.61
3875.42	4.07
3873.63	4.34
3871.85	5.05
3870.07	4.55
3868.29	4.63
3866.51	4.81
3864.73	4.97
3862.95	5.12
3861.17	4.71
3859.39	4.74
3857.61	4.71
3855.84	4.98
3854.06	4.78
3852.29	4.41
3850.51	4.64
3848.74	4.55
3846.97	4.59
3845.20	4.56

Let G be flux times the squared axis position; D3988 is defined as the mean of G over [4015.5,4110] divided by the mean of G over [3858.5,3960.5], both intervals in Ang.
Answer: 1.03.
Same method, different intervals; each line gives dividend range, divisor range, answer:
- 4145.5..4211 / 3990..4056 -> 1.06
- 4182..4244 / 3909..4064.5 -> 1.05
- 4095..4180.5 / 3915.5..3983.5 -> 1.05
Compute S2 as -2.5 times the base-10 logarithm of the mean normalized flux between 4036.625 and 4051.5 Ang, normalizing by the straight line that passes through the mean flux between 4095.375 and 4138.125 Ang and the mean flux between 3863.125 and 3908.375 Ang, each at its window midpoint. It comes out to 0.114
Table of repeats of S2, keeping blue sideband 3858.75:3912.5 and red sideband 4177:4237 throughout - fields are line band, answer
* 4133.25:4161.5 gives 0.07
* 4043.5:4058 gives 0.05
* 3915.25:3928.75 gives 0.10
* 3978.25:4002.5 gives 0.08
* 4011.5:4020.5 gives 0.07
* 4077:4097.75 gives -0.06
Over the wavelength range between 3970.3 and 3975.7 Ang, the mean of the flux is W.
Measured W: 4.88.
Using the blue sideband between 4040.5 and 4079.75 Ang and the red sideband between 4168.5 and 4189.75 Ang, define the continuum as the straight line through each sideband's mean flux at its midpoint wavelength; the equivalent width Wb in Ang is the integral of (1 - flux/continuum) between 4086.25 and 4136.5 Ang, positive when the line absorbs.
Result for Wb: -4.9 Ang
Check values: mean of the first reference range 4.18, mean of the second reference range 4.06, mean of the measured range 4.53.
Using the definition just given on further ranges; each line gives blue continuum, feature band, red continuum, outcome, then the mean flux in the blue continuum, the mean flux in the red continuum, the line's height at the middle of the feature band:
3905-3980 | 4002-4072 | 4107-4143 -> 4.3 Ang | 4.37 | 4.26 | 4.32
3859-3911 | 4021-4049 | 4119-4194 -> 1.7 Ang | 4.6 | 4.04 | 4.29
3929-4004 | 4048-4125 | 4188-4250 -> -4.6 Ang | 4.32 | 3.94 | 4.14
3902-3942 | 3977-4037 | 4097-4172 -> 3.4 Ang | 4.29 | 4.18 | 4.25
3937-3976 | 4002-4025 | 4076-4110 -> 2.9 Ang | 4.5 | 4.54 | 4.52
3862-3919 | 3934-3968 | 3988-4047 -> -0.8 Ang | 4.55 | 3.97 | 4.28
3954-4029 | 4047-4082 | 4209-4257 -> -0.4 Ang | 4.19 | 3.99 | 4.13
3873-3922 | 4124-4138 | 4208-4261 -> -0.3 Ang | 4.46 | 3.96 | 4.11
